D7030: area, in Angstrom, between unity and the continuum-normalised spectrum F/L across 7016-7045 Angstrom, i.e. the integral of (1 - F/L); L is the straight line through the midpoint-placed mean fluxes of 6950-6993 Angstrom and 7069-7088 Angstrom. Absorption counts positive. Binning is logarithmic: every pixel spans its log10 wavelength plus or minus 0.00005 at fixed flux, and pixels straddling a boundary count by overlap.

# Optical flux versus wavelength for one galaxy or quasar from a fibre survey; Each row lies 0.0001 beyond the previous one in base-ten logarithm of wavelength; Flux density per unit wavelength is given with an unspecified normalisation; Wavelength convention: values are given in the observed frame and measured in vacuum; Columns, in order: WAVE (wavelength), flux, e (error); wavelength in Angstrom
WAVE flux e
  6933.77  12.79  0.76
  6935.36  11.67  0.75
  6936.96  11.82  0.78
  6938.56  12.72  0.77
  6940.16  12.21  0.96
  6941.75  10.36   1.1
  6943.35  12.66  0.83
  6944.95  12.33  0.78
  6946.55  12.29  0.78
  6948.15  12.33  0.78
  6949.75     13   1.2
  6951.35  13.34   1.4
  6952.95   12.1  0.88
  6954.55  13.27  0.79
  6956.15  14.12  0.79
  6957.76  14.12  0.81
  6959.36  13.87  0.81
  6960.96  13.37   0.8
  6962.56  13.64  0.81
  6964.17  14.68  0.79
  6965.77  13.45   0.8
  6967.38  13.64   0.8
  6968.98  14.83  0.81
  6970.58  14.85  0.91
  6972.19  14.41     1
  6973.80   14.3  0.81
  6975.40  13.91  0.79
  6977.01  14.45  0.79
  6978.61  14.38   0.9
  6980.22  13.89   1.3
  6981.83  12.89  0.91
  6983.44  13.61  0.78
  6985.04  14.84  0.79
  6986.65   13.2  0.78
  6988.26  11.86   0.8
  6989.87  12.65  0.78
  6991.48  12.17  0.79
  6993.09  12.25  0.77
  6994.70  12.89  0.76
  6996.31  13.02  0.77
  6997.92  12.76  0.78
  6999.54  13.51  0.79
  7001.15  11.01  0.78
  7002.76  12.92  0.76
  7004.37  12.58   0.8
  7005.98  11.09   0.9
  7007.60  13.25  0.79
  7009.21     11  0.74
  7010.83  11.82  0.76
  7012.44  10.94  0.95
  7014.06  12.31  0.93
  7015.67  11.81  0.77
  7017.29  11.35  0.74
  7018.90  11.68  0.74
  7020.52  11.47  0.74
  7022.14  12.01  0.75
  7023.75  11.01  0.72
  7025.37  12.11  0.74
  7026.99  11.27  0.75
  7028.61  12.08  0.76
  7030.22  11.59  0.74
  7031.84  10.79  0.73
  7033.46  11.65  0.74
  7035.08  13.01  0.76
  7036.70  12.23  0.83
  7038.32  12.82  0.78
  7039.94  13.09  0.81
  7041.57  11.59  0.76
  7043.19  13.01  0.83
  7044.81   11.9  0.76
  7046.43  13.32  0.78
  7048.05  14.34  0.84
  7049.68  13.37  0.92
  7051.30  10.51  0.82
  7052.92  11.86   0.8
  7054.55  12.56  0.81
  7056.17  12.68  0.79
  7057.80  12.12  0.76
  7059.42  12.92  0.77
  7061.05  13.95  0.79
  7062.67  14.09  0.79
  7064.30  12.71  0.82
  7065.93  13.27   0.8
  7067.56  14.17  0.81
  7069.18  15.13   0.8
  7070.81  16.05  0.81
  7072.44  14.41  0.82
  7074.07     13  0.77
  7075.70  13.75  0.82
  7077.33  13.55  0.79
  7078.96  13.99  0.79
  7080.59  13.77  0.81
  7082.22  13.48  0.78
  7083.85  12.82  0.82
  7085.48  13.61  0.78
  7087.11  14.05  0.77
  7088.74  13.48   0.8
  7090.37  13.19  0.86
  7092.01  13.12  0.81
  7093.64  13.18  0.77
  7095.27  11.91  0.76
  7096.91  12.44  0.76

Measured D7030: 3.95 Angstrom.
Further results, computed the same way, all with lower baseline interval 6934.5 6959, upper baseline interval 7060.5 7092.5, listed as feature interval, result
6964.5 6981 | -1.8 Angstrom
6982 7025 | 2.7 Angstrom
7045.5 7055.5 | 0.7 Angstrom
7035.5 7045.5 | 0.7 Angstrom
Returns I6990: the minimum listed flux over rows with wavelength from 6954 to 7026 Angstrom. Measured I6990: 10.94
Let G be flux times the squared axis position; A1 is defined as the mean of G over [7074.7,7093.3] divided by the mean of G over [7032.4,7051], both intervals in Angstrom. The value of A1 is 1.1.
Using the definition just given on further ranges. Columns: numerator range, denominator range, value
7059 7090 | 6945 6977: 1.04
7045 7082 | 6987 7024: 1.13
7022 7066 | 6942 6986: 0.93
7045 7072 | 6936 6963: 1.07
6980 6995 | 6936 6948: 1.09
